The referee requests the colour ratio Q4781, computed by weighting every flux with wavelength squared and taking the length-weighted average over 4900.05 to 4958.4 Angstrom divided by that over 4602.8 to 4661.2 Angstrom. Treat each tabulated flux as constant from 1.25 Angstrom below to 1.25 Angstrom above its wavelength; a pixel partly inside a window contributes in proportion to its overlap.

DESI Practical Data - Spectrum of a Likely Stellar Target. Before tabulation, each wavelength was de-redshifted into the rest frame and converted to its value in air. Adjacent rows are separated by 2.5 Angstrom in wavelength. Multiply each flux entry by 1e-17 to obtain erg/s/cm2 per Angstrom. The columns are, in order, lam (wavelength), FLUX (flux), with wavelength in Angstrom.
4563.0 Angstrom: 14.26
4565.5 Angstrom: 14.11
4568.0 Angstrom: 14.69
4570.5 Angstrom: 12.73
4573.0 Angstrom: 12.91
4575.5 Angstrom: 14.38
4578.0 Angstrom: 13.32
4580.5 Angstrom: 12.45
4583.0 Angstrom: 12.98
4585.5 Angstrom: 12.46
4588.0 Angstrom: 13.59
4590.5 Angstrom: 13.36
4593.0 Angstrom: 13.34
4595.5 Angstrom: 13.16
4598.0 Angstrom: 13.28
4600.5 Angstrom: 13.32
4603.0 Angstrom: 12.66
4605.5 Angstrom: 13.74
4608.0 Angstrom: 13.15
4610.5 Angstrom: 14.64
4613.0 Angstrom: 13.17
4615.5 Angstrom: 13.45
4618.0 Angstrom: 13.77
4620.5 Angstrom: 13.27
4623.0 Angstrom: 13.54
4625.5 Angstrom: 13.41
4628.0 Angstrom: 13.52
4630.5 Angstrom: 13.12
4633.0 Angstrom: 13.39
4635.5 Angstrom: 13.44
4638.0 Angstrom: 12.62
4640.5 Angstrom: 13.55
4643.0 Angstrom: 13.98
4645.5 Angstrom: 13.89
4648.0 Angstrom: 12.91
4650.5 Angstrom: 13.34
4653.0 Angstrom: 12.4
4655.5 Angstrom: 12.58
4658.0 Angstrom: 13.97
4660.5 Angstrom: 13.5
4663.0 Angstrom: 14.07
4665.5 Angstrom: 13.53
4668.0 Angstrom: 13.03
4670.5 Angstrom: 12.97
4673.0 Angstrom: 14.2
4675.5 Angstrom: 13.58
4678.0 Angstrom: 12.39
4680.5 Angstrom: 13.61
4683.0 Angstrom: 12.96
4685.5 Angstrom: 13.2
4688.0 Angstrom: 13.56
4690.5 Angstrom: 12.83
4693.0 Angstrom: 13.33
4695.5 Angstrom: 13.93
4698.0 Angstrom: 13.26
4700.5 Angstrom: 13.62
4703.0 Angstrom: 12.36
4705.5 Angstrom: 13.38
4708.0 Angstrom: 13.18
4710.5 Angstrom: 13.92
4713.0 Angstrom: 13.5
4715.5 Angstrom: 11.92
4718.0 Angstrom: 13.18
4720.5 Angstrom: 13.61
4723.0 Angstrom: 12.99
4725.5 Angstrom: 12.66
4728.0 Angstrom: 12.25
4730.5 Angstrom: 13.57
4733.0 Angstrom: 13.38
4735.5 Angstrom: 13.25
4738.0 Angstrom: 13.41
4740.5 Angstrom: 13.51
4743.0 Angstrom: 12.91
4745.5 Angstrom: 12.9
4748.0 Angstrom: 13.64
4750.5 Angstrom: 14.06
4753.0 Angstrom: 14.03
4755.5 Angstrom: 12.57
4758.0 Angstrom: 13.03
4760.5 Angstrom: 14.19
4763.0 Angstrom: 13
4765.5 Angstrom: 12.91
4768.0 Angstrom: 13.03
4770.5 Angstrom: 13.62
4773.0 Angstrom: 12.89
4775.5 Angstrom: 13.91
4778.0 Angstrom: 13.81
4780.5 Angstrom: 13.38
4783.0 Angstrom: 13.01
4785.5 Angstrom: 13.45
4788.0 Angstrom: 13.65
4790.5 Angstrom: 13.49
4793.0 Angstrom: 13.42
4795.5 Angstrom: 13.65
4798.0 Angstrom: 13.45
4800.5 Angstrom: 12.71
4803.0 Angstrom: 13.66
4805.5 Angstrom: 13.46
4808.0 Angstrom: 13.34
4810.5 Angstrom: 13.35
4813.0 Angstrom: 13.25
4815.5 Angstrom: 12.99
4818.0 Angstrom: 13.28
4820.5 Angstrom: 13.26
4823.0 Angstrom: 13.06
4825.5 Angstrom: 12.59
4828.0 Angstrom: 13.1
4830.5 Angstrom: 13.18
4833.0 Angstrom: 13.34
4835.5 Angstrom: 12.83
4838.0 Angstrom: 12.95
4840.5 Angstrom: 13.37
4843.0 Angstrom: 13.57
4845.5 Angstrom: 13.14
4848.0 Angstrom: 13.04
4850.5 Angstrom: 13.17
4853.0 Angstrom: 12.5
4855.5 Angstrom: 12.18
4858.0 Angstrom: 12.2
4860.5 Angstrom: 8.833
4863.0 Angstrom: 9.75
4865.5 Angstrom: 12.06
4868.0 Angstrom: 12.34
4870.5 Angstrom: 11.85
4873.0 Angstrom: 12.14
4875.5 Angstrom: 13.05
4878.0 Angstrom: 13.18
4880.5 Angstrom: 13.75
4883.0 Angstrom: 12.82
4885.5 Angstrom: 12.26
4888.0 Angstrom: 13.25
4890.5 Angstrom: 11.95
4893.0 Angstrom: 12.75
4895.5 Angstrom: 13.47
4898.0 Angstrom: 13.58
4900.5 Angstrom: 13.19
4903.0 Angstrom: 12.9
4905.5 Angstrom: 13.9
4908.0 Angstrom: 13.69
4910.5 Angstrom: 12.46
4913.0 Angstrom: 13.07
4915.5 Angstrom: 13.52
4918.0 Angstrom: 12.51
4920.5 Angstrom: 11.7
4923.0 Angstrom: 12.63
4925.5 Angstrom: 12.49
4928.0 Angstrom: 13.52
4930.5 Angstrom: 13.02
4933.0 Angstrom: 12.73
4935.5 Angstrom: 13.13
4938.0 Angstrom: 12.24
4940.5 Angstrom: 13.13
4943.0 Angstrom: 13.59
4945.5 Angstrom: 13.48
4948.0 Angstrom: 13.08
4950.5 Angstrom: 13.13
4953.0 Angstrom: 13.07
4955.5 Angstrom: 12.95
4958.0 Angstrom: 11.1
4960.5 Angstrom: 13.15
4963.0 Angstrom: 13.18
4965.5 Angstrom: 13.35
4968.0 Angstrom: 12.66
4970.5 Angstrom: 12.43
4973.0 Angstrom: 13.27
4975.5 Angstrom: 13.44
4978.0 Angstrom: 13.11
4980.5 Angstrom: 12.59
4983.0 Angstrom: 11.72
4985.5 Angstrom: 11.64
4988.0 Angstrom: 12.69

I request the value 1.10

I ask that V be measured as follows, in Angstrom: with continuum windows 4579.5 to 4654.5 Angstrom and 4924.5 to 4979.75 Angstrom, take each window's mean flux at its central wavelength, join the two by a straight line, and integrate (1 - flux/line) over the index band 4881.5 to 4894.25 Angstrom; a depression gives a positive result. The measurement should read 0.4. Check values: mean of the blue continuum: 13.3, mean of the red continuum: 13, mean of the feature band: 12.6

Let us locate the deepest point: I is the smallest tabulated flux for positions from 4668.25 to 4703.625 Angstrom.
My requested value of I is 12.36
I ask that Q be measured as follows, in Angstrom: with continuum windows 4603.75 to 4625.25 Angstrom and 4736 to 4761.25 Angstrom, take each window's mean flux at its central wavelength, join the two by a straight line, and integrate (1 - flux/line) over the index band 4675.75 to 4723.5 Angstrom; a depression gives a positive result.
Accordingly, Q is 0.9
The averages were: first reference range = 13.6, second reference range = 13.4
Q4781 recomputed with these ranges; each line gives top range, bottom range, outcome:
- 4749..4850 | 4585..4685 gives 1.07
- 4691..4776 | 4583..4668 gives 1.04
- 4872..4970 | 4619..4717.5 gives 1.08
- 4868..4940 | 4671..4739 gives 1.06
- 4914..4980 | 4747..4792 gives 1.03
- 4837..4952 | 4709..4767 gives 1.03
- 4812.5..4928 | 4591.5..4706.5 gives 1.05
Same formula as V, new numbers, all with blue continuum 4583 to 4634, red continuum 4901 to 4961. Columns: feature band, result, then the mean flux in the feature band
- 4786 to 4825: -0.7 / 13.3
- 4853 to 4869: 2.1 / 11.3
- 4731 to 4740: -0.1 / 13.4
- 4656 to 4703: -0.4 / 13.4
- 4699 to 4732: 0.3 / 13.1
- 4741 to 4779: -0.6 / 13.4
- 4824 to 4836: 0.0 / 13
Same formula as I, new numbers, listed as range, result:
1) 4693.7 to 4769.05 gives 11.92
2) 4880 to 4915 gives 11.95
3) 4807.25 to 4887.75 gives 8.833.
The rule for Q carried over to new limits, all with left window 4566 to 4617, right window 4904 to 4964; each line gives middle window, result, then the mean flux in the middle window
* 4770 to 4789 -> -0.5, 13.5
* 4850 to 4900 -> 2.5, 12.4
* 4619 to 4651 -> -0.2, 13.4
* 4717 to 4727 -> 0.1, 13.1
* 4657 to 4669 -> -0.3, 13.6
